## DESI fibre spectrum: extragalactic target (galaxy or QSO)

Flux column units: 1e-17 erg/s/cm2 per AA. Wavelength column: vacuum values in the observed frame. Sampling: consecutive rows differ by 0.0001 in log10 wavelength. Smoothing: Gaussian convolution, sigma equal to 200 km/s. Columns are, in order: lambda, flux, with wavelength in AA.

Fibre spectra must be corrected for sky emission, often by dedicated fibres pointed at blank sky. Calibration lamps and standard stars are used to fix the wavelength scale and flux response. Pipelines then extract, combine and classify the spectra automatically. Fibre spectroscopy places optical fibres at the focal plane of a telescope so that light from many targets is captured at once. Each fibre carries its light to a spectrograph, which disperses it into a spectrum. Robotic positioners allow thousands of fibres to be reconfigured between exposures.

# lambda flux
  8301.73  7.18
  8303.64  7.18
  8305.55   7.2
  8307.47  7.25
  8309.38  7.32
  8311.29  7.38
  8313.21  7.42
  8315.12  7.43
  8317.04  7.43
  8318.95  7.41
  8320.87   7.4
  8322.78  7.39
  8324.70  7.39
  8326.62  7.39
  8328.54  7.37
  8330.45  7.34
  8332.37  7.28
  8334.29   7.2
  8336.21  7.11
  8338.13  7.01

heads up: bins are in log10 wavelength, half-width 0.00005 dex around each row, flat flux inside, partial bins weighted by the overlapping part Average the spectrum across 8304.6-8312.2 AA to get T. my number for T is 7.29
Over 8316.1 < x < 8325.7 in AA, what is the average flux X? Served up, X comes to 7.4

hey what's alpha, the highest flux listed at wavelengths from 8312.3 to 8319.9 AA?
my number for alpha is 7.43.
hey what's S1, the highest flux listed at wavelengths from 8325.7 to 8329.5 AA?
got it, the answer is 7.39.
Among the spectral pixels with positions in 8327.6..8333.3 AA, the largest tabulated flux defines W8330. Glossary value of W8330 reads 7.37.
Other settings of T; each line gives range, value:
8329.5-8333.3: 7.31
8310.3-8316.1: 7.41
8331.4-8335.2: 7.24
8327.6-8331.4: 7.37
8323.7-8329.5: 7.38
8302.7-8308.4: 7.2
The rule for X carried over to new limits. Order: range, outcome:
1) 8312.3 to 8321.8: 7.42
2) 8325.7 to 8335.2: 7.32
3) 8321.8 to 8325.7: 7.39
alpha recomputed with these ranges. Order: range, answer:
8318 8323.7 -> 7.41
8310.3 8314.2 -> 7.42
